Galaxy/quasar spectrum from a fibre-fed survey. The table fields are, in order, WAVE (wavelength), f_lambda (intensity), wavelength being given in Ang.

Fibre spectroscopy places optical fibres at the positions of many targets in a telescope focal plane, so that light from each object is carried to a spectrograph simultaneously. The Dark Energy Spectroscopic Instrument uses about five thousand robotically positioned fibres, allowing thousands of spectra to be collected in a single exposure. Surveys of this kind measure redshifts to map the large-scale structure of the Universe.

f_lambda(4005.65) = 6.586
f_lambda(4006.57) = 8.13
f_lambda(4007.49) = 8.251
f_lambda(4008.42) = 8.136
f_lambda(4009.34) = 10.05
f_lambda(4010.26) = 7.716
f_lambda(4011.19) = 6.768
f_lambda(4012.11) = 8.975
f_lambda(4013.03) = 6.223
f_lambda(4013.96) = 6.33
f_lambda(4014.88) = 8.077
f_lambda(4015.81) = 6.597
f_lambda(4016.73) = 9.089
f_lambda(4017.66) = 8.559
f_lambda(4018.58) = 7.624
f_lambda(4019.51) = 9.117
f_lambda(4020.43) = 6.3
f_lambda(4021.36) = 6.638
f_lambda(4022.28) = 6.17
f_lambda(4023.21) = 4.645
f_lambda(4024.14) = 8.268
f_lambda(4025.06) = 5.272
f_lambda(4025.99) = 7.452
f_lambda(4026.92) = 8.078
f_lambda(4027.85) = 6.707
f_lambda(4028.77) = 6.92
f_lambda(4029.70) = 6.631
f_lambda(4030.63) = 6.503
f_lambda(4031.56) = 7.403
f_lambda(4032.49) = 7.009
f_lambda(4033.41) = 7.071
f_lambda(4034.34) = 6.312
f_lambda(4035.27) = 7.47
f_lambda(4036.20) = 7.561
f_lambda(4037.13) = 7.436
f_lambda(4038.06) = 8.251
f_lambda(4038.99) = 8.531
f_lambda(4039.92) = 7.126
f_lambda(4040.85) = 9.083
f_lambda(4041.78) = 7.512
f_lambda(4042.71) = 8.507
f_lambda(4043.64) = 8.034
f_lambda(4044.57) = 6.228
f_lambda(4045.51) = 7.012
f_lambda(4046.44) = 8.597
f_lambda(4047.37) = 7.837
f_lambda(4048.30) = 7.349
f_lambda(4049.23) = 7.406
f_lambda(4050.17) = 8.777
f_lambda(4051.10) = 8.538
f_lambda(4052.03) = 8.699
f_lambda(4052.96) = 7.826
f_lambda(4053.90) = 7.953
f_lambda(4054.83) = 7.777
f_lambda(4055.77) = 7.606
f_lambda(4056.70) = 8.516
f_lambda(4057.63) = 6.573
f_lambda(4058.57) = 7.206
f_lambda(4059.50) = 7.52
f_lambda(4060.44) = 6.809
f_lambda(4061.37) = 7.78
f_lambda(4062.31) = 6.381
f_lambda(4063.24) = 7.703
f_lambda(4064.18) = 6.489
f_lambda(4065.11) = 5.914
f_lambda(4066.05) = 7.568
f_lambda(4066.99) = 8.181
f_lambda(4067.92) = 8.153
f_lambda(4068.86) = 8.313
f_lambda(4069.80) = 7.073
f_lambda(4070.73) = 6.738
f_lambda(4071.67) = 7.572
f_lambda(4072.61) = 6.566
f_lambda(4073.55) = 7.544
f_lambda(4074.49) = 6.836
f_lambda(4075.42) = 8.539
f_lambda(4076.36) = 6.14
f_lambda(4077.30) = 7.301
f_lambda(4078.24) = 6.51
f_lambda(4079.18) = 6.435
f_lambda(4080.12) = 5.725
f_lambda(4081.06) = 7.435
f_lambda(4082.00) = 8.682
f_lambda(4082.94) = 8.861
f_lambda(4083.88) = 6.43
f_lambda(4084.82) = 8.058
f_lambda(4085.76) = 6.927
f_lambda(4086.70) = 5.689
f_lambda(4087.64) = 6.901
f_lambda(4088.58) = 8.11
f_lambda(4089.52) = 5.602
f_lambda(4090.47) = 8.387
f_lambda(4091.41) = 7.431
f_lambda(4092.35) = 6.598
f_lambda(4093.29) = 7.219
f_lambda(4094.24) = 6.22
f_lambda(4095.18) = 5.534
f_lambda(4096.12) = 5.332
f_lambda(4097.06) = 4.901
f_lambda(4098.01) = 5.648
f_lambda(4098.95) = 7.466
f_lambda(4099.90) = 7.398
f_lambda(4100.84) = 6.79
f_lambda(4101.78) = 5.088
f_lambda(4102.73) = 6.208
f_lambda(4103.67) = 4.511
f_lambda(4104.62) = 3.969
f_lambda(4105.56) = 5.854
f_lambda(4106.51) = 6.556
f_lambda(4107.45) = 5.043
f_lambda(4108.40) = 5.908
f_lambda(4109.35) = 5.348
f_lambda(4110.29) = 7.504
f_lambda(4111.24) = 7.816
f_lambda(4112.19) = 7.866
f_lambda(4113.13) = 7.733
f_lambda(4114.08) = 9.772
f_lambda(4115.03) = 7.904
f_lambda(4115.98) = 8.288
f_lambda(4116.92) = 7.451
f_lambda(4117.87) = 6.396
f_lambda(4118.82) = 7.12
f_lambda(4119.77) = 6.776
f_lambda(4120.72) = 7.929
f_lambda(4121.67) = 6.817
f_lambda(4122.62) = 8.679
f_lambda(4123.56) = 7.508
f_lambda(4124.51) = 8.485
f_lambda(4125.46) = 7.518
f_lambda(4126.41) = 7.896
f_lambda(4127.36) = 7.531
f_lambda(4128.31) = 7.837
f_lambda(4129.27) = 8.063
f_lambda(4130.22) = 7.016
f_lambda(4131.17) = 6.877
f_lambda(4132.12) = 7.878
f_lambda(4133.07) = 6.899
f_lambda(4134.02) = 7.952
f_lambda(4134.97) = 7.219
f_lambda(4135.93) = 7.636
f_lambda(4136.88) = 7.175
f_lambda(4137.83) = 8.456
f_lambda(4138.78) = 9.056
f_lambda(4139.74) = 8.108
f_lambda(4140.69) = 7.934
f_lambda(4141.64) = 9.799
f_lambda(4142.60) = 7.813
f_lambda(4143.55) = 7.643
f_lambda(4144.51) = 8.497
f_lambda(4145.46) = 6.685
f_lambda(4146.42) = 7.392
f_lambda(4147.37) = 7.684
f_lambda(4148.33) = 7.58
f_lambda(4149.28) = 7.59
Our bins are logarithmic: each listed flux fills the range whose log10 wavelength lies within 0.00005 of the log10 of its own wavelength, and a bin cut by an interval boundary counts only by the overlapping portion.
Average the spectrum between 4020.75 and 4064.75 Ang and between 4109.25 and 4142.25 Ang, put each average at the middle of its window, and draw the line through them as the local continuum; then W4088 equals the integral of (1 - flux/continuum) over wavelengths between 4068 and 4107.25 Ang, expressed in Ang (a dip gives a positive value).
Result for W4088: 4.5 Ang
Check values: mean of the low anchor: 7.38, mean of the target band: 6.71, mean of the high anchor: 7.75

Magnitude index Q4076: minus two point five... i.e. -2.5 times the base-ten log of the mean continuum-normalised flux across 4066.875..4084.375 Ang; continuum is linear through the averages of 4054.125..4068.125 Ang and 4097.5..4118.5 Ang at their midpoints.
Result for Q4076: -0.03 mag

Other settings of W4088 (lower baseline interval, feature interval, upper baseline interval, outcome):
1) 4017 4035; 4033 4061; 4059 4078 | -2.3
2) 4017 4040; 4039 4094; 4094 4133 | -2.9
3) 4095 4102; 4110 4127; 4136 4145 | -1.6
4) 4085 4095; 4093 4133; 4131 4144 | 2.8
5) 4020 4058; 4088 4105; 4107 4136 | 2.7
